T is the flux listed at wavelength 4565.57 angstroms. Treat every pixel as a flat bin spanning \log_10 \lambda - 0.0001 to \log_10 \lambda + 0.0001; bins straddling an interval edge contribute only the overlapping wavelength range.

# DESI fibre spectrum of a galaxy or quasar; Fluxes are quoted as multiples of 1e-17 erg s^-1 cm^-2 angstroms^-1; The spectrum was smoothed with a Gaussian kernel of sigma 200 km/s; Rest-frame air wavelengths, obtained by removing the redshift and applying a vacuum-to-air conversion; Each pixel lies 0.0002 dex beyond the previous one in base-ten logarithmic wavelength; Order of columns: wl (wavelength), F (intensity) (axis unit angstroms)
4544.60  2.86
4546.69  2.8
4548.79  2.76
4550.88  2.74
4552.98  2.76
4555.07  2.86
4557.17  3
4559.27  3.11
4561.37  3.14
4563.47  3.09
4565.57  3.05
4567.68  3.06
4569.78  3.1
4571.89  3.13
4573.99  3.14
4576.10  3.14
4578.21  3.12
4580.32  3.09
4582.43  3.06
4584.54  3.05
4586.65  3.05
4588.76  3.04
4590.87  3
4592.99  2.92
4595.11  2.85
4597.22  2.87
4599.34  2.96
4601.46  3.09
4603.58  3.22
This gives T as 3.05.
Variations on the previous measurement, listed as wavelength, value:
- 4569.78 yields 3.1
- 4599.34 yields 2.96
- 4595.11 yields 2.85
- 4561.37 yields 3.14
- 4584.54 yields 3.05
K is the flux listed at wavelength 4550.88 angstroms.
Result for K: 2.74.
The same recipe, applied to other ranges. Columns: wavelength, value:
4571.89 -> 3.13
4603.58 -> 3.22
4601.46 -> 3.09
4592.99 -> 2.92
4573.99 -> 3.14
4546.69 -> 2.8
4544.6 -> 2.86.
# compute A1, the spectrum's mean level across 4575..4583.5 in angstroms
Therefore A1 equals 3.1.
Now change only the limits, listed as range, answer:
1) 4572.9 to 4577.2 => 3.14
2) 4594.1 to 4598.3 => 2.86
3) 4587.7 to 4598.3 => 2.94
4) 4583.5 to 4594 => 3.01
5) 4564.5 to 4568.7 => 3.05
